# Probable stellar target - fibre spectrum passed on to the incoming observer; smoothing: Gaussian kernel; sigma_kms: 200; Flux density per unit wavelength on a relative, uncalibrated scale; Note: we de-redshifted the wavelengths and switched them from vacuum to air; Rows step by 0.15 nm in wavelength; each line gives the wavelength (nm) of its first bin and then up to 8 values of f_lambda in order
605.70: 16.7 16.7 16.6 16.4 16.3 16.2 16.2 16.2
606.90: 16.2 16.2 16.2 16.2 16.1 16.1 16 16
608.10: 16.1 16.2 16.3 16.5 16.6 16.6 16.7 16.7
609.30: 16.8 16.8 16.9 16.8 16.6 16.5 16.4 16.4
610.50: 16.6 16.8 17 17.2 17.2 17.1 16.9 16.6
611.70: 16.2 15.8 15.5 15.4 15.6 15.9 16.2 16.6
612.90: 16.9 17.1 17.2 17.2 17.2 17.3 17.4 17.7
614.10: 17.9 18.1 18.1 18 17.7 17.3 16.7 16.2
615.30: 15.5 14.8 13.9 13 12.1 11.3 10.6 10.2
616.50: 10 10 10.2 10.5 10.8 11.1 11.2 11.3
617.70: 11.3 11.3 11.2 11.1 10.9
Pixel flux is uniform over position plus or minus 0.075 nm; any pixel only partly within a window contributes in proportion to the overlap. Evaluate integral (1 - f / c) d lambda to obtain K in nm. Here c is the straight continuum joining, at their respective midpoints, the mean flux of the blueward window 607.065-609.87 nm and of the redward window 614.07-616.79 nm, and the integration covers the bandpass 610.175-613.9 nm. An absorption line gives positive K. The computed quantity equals -0.31 nm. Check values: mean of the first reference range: 16.4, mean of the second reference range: 14.4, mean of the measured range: 16.6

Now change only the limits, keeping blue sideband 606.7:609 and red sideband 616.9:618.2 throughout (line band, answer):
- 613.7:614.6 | -0.35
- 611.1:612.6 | -0.22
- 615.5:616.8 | 0.05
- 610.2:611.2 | -0.14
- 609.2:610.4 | -0.11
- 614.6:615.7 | -0.32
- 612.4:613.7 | -0.33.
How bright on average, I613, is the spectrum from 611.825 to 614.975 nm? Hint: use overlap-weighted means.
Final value 17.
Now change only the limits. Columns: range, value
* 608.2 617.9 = 15.4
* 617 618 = 11.2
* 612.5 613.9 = 17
